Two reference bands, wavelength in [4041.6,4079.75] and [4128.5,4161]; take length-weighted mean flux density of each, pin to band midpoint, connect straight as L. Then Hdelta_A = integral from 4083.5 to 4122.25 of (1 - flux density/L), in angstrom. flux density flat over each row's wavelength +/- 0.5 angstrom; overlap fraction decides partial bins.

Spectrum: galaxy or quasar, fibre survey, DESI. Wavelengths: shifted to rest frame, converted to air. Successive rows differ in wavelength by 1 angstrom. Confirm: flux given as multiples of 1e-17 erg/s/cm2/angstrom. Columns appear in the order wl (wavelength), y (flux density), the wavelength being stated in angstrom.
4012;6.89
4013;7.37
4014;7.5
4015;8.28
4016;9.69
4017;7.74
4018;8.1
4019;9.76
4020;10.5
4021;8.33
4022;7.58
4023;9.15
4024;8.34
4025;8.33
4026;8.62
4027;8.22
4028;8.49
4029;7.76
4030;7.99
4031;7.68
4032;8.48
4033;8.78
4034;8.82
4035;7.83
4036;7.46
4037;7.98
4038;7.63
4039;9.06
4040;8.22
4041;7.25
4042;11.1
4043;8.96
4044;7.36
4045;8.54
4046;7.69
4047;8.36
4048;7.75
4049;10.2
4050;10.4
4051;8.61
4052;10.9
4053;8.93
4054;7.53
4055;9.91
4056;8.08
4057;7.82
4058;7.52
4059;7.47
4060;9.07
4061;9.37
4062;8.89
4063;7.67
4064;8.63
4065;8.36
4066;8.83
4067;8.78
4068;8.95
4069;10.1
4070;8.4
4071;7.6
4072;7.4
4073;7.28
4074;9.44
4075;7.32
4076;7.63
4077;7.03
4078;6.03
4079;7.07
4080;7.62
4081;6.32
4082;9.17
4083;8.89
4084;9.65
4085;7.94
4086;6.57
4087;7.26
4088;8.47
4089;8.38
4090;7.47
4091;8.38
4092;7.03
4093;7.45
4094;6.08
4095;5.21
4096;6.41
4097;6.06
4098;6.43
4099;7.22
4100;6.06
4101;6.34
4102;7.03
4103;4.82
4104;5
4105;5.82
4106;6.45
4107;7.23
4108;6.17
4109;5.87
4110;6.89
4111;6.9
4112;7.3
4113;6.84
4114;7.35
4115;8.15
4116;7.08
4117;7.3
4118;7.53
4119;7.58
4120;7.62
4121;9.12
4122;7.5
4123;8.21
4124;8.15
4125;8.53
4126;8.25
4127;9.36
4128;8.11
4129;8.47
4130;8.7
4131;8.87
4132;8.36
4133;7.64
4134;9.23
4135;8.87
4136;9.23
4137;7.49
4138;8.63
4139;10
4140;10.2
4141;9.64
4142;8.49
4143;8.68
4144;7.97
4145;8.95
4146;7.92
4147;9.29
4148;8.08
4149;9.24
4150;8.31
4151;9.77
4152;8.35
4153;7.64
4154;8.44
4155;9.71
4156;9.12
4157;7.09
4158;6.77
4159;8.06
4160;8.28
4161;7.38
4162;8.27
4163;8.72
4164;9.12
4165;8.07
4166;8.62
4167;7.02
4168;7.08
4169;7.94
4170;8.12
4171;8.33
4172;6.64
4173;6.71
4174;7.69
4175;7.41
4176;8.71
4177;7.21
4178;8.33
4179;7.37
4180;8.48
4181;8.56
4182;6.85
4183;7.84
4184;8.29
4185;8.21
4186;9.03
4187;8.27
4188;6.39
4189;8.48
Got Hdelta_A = 6.79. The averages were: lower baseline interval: 8.43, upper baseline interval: 8.59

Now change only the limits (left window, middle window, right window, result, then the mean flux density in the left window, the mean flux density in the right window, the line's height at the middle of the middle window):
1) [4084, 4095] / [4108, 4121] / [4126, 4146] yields 1.50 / 7.5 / 8.75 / 8.17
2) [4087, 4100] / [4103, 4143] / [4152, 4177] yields -2.43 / 7.02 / 7.95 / 7.41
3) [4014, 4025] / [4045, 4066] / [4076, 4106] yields -2.21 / 8.67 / 7.01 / 7.83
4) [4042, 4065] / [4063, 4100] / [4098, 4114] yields -0.92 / 8.67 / 6.43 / 7.47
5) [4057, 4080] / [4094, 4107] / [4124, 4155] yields 3.51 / 8.11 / 8.7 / 8.38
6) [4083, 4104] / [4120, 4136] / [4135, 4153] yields -0.49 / 7.01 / 8.81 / 8.24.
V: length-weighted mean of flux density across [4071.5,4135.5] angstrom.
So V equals 7.44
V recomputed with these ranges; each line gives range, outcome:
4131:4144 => 8.84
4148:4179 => 8.06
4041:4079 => 8.45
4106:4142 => 8.05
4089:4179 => 7.79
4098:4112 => 6.33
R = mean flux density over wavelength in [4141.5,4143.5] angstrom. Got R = 8.59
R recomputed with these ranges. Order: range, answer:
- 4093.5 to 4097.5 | 5.94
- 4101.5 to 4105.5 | 5.67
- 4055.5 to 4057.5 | 7.95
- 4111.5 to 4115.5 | 7.41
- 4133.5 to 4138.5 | 8.69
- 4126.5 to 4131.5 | 8.7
